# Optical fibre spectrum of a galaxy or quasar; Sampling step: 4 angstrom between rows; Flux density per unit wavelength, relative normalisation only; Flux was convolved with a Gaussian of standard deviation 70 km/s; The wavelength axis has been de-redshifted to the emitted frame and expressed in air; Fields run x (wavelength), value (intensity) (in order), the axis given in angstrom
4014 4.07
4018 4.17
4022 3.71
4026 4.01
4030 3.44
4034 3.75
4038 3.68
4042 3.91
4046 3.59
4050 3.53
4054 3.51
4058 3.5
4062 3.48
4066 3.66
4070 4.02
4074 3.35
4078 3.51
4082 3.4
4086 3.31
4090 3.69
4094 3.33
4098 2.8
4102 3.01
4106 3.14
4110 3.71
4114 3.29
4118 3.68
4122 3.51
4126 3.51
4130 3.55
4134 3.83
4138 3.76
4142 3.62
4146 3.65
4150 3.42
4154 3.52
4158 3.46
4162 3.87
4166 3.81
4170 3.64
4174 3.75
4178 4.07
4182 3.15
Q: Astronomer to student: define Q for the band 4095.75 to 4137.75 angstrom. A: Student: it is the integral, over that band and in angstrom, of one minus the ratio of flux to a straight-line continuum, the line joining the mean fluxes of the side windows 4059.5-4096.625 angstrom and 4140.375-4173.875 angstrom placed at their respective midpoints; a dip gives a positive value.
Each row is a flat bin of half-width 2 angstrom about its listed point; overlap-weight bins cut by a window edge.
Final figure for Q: 1.8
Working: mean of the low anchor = 3.52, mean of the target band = 3.42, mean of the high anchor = 3.63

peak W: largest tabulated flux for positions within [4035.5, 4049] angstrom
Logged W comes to 3.91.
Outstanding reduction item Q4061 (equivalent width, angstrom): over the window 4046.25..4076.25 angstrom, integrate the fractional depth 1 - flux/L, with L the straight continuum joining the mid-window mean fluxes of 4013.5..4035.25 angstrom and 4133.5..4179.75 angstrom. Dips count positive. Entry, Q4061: 1.8 angstrom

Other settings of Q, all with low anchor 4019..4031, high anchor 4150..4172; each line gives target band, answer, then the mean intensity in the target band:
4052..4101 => 3.6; 3.45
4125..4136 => 0.1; 3.64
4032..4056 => 0.6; 3.66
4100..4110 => 1.3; 3.2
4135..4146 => -0.1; 3.7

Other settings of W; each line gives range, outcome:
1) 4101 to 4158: 3.83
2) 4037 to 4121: 4.02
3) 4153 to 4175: 3.87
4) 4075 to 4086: 3.51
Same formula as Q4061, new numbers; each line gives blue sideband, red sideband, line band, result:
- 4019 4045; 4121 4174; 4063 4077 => 0.3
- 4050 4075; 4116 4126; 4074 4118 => 3.0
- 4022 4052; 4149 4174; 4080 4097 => 1.3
